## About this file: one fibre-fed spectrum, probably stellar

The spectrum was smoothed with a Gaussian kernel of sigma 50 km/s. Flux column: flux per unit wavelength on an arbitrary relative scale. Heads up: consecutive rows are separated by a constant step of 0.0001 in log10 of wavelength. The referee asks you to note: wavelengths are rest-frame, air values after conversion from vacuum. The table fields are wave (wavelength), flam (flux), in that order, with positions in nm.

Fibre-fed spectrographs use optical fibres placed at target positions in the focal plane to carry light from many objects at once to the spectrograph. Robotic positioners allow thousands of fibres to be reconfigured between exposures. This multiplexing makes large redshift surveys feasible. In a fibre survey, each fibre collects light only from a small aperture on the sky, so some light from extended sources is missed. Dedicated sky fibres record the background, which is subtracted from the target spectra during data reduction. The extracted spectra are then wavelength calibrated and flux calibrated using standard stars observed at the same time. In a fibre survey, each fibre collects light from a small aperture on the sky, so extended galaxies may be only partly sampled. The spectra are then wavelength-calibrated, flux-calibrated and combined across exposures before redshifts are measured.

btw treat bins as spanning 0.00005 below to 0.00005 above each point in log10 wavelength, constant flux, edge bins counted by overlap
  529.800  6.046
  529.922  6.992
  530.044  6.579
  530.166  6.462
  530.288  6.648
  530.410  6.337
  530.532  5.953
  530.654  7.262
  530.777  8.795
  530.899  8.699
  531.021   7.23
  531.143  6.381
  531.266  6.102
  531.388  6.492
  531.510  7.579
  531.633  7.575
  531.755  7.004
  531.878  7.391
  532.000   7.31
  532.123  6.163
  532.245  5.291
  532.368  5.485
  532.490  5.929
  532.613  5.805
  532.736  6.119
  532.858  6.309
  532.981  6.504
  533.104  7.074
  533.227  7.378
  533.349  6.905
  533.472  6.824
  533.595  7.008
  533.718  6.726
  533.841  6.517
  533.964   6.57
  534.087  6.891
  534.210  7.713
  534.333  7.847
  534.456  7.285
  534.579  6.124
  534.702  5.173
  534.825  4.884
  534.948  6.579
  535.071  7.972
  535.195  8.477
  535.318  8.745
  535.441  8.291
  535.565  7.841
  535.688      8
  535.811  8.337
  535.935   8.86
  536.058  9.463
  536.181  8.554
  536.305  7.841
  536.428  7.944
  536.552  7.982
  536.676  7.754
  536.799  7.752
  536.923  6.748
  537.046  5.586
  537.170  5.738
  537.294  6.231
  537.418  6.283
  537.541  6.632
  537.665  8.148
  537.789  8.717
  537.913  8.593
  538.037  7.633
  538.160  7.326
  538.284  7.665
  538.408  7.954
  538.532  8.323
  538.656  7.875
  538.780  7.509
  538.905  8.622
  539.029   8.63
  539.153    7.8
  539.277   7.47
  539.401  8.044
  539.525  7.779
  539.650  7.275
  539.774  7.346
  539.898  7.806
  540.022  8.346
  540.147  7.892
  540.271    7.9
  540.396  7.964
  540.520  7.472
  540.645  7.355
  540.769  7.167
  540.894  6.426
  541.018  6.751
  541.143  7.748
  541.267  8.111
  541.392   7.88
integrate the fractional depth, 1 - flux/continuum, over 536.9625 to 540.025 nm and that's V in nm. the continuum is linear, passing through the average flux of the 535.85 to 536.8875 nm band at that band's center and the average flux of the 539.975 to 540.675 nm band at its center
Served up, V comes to 0.17 nm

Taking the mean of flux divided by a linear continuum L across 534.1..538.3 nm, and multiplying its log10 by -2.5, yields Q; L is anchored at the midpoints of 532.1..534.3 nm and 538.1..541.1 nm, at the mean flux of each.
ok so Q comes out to -0.06 mag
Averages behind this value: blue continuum 6.54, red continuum 7.69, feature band 7.48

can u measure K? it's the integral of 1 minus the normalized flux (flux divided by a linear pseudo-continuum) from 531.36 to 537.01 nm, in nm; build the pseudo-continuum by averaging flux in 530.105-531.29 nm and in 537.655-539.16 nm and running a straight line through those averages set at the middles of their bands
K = 0.26 nm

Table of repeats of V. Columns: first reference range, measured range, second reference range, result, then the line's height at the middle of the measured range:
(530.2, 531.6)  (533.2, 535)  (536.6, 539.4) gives 0.142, 7.26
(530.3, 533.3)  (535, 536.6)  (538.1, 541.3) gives -0.240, 7.24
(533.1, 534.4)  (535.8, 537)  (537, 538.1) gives -0.171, 7.07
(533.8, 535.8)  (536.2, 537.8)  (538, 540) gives 0.078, 7.54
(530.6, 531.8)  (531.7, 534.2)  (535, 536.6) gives 0.362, 7.7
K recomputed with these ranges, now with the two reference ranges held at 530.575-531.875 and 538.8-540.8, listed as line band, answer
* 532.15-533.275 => 0.181 nm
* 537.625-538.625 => -0.043 nm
